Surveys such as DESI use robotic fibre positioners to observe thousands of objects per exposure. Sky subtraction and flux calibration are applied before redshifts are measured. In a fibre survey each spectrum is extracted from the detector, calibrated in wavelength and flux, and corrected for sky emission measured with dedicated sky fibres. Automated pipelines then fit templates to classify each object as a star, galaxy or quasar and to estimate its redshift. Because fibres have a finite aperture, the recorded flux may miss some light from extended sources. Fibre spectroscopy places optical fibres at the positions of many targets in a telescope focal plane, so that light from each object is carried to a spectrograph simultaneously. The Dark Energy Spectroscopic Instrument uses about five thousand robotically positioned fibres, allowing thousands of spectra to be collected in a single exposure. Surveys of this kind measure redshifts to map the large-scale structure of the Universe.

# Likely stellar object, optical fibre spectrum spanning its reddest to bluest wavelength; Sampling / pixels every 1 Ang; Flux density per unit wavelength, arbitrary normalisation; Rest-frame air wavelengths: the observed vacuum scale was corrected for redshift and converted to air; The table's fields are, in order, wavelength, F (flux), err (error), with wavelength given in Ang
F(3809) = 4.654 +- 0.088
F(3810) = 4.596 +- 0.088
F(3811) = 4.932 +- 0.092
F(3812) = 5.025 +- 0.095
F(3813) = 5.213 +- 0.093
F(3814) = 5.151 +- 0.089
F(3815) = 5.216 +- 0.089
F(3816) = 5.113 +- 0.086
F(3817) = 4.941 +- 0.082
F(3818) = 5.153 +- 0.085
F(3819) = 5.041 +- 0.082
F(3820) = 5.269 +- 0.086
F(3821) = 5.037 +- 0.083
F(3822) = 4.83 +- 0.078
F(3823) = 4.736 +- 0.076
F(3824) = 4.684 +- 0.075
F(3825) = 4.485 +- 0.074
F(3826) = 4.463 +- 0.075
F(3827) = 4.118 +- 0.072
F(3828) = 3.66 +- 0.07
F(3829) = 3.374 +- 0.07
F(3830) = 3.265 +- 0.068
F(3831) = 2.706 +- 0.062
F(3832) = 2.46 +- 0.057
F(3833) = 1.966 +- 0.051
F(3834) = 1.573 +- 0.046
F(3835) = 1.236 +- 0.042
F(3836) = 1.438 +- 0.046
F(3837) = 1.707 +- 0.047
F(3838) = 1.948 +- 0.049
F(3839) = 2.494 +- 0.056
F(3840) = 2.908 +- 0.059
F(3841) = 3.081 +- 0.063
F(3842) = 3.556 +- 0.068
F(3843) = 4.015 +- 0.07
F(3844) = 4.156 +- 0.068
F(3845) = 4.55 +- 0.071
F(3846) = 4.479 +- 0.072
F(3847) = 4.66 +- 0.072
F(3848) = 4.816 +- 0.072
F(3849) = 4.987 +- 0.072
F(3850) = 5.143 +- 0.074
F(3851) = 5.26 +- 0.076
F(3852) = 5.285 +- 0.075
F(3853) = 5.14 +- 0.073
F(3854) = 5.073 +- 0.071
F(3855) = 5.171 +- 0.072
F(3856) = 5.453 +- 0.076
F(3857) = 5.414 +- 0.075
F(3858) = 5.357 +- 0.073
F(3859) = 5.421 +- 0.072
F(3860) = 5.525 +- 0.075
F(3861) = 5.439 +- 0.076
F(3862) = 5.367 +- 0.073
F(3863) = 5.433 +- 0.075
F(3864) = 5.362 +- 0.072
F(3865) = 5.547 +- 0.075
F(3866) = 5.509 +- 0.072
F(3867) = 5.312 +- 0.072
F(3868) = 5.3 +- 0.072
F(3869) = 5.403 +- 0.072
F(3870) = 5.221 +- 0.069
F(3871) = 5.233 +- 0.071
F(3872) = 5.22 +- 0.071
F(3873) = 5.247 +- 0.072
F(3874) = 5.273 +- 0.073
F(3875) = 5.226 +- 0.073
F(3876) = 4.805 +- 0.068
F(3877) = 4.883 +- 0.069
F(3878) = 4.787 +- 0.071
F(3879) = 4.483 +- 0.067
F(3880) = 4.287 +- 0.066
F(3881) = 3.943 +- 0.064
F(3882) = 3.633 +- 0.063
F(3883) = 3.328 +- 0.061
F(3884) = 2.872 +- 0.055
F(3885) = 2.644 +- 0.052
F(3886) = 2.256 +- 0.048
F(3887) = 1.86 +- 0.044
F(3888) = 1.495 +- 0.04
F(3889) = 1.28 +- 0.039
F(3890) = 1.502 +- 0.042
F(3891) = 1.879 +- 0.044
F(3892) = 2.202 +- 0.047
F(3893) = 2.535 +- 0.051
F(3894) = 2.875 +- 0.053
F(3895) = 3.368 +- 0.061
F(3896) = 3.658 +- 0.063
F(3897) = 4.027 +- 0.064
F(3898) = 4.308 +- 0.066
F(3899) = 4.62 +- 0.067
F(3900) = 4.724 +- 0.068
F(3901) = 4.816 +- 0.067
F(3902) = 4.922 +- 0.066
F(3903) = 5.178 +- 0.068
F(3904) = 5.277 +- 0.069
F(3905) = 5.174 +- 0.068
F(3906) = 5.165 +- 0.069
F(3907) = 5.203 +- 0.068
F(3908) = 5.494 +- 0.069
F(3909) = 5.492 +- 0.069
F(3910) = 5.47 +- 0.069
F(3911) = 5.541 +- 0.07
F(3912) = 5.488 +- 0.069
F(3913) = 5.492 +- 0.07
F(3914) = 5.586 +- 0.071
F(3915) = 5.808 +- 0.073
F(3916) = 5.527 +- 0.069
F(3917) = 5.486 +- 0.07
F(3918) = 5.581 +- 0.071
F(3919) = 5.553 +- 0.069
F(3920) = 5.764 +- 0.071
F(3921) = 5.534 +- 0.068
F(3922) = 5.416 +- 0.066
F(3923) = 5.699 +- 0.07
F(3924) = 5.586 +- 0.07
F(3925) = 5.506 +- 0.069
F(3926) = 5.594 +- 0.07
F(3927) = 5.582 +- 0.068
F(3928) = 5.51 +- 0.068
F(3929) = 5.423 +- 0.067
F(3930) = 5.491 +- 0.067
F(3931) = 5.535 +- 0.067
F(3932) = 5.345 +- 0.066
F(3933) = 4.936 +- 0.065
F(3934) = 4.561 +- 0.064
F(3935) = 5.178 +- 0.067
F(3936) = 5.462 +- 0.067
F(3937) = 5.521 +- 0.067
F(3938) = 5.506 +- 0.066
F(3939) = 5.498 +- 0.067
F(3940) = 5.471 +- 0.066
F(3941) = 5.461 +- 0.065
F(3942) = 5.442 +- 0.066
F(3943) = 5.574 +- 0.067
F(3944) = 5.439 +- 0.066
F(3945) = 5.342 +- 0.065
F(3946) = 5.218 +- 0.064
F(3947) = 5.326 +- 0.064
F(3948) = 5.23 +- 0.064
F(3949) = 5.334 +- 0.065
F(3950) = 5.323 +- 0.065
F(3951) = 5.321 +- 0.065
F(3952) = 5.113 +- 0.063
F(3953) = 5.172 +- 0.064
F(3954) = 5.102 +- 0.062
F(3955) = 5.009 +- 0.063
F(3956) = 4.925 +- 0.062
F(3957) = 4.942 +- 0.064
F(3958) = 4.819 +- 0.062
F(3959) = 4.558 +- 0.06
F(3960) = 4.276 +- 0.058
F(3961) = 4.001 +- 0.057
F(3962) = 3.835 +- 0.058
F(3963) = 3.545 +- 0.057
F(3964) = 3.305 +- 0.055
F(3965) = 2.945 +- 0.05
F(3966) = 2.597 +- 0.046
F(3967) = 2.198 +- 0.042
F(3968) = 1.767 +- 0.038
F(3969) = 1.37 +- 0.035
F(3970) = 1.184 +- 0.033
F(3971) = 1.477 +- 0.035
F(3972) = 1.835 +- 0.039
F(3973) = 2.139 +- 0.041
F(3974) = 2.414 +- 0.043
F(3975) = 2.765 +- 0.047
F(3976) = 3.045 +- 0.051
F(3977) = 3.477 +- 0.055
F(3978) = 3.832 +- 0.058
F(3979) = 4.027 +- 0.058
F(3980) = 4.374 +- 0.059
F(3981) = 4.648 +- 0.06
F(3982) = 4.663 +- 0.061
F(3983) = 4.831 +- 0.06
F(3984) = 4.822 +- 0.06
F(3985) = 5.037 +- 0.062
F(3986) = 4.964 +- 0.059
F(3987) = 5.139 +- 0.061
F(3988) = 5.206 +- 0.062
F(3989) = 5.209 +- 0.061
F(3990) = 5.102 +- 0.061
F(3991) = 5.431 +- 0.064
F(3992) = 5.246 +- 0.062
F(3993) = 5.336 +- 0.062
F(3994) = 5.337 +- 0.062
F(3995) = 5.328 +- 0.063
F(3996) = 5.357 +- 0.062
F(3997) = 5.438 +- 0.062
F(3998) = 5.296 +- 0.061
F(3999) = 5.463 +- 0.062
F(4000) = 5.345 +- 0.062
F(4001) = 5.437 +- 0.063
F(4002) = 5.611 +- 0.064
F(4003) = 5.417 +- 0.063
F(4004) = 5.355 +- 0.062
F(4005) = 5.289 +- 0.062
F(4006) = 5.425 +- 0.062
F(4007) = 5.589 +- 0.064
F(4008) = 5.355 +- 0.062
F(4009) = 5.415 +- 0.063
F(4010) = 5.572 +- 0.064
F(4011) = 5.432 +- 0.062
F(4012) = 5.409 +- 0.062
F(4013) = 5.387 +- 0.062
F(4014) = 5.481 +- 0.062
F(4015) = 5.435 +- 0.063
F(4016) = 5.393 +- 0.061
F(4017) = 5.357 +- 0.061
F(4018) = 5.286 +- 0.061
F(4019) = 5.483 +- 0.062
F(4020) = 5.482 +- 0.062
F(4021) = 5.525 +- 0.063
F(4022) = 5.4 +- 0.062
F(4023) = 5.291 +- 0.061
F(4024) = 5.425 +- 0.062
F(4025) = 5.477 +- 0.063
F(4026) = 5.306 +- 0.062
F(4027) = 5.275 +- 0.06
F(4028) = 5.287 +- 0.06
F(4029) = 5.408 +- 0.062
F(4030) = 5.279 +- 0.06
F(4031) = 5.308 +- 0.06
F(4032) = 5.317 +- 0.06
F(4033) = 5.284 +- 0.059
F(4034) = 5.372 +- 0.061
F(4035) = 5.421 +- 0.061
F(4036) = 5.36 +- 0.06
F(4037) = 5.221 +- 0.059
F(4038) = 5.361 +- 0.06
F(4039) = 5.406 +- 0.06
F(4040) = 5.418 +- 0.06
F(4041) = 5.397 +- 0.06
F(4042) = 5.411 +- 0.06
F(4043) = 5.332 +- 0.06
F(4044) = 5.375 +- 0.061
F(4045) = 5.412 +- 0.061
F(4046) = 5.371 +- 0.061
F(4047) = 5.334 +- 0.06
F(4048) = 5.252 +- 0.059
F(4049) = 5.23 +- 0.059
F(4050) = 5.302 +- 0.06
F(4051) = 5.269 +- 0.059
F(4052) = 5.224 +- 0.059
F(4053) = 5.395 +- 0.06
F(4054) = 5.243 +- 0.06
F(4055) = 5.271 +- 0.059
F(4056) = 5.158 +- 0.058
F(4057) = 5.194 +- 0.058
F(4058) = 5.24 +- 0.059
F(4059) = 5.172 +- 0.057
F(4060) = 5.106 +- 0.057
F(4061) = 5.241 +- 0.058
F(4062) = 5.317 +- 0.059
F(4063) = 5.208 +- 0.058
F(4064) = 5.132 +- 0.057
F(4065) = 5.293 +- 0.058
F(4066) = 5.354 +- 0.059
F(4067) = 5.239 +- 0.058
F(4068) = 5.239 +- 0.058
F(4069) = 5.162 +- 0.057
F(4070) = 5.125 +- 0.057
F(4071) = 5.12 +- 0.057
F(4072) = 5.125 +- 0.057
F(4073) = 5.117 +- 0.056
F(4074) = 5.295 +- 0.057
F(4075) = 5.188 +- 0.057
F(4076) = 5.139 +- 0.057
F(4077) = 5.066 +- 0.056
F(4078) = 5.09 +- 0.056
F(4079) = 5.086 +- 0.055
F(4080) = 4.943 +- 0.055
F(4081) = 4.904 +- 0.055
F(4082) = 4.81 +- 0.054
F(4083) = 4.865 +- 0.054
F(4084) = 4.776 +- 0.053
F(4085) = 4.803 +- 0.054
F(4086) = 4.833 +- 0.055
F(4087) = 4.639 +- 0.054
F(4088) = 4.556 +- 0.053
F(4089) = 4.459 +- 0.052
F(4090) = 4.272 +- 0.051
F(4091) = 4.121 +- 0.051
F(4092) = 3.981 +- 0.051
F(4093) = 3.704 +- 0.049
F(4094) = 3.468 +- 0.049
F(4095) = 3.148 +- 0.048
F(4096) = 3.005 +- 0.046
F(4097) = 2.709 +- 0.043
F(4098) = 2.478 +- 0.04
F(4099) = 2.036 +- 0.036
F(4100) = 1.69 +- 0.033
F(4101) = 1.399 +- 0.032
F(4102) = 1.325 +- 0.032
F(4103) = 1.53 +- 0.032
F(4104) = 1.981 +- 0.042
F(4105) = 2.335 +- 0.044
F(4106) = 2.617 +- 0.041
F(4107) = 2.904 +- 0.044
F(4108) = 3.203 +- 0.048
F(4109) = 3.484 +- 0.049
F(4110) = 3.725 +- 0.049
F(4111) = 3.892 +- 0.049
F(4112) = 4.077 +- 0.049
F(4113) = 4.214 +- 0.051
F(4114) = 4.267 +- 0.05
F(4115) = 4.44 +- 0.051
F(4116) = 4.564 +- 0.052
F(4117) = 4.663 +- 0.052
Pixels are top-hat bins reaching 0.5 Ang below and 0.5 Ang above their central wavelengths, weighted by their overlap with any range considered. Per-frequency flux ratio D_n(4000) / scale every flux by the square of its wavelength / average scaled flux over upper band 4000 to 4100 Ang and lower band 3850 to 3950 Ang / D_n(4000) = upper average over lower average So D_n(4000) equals 1.1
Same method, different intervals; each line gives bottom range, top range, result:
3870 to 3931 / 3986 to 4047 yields 1.25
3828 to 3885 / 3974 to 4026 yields 1.28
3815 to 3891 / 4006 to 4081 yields 1.40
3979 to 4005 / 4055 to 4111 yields 0.85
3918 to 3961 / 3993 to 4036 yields 1.06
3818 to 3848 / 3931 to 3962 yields 1.53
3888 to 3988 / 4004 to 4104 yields 1.15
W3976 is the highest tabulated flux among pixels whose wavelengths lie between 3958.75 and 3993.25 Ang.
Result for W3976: 5.431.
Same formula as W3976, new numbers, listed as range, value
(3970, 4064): 5.611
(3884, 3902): 4.922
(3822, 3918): 5.808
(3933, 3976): 5.574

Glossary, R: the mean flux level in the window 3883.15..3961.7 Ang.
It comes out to 4.75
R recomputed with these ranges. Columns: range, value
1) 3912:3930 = 5.56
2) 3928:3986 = 4.35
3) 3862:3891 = 4.17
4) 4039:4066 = 5.28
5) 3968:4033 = 4.79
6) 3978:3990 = 4.78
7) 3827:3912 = 4.14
